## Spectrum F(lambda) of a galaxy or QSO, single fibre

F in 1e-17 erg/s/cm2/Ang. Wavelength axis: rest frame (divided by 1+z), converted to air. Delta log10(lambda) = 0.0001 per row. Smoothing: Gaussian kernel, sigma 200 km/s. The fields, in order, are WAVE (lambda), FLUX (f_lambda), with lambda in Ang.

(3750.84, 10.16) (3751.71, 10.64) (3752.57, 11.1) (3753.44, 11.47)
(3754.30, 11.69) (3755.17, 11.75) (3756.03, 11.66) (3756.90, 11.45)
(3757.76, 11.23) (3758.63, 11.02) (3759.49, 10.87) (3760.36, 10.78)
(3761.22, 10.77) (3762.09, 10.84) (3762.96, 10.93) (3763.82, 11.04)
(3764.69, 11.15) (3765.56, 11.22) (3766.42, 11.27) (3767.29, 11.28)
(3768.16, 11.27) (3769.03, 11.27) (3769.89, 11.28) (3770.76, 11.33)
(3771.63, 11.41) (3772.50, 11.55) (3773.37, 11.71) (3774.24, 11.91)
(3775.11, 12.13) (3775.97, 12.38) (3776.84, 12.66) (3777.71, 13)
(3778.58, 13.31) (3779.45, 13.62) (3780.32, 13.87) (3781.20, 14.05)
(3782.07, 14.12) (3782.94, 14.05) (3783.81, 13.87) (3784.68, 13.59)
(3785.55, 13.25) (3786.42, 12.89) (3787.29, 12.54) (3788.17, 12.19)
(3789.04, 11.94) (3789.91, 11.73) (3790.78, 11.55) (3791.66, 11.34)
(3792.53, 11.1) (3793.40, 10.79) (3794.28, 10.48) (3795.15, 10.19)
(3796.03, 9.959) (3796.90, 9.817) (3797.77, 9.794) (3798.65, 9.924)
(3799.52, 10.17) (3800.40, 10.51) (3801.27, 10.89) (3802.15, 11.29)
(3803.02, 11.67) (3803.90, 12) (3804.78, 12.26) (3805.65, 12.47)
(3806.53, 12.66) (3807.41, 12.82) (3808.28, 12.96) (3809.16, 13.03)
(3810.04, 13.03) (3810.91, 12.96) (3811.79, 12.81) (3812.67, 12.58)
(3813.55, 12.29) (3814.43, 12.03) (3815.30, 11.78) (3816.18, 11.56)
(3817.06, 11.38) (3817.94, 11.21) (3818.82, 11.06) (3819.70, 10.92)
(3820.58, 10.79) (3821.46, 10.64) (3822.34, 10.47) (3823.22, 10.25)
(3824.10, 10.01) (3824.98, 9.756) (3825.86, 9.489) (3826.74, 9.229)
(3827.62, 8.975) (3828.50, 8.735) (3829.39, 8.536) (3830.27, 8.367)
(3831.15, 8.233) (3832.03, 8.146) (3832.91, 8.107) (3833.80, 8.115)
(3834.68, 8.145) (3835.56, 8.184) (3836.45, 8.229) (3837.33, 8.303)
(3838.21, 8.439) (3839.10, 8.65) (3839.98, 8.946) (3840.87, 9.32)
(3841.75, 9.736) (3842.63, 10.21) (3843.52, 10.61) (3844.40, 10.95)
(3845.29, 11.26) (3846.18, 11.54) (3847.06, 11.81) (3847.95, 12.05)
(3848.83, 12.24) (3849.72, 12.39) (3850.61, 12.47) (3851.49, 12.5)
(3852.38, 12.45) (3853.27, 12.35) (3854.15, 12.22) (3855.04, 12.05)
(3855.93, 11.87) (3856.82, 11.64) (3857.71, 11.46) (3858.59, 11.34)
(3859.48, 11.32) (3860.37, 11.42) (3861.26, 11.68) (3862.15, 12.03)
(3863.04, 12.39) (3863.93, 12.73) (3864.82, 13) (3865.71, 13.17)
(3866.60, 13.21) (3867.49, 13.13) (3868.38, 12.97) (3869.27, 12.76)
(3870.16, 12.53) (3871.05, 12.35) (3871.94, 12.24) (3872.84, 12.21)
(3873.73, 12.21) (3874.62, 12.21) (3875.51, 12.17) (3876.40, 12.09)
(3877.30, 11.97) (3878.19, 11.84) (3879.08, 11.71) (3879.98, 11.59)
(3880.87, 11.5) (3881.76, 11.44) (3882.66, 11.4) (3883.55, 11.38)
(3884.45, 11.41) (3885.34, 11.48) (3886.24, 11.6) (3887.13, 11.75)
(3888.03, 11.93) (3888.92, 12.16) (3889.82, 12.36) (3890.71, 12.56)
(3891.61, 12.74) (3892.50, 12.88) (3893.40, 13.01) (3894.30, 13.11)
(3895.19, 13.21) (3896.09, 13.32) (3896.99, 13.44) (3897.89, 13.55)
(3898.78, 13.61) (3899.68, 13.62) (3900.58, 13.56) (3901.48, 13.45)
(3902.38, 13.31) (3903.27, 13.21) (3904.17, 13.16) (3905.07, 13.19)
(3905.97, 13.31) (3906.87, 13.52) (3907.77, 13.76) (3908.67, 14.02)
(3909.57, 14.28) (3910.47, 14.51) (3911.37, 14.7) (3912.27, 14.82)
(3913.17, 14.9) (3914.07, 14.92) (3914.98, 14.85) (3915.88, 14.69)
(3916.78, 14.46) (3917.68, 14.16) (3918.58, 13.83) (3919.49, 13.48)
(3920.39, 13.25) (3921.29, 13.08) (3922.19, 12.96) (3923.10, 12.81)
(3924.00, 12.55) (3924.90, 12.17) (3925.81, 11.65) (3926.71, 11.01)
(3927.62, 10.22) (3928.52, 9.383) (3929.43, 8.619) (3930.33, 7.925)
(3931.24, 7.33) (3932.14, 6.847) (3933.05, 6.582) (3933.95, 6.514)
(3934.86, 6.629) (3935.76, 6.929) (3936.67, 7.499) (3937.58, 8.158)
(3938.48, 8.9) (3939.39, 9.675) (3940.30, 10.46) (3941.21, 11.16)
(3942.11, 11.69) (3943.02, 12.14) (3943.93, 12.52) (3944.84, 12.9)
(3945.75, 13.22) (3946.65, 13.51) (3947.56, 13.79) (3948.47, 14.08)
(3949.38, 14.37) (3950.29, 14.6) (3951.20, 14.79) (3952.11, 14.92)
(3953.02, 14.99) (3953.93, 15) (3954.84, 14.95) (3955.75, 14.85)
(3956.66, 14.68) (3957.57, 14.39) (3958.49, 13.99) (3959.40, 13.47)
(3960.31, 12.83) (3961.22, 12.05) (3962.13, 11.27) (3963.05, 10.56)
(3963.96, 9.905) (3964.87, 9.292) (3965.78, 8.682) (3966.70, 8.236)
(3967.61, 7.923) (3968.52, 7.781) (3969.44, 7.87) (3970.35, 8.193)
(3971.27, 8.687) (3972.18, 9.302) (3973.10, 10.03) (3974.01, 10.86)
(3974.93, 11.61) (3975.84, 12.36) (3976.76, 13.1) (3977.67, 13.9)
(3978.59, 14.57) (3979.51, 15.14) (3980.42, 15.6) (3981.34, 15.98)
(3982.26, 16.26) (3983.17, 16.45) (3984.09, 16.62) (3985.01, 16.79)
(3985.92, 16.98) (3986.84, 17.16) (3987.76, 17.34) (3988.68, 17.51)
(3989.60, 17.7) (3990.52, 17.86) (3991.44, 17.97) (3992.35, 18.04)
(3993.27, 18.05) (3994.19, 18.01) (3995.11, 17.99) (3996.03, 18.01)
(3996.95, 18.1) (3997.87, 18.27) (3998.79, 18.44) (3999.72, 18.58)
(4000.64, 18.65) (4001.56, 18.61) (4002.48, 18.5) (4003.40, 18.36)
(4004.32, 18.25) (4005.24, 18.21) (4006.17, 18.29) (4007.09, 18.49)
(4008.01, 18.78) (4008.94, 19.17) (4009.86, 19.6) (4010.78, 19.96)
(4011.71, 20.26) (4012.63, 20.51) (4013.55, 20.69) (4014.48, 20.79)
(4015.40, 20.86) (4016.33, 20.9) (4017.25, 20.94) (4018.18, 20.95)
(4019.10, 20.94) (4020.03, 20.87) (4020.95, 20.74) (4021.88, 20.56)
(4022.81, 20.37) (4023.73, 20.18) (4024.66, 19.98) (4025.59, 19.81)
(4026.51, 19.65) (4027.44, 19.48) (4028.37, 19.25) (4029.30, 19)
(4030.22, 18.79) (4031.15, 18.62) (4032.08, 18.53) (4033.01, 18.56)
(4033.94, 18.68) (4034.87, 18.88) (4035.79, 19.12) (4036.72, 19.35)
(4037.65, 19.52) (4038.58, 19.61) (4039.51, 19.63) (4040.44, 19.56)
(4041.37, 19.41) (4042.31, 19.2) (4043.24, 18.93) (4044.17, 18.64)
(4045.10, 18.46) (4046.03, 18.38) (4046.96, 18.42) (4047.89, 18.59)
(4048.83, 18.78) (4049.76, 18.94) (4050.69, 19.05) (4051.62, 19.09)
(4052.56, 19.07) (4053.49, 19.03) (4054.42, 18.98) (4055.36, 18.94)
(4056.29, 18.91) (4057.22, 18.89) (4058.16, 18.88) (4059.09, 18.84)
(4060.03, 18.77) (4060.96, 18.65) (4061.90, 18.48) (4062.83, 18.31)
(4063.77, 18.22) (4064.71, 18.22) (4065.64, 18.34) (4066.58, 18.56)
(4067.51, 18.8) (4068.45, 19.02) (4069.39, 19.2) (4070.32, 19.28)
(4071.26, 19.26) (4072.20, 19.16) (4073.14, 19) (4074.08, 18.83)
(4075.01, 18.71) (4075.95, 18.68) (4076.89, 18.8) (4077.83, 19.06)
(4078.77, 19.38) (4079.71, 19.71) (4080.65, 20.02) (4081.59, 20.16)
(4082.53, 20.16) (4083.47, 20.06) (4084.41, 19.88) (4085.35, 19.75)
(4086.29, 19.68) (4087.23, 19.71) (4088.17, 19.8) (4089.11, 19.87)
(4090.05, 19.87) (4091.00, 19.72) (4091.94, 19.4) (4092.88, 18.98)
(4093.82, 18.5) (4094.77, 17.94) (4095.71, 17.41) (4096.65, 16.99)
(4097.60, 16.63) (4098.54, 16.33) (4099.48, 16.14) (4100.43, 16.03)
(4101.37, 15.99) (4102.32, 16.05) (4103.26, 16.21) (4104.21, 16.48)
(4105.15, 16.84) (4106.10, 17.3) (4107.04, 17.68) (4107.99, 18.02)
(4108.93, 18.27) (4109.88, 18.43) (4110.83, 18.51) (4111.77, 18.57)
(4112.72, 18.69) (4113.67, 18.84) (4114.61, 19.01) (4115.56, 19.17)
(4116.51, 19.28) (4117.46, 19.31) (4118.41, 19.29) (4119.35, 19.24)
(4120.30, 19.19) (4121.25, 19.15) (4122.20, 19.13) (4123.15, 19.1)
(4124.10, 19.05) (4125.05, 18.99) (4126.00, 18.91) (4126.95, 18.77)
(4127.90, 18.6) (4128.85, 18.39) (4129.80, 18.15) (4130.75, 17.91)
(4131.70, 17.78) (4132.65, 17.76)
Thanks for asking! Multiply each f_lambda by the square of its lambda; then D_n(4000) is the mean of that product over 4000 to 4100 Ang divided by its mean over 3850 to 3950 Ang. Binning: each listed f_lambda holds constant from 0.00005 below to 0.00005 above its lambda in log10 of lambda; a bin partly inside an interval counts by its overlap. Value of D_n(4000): 1.70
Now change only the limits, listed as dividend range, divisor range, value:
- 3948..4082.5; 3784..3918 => 1.59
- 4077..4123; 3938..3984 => 1.60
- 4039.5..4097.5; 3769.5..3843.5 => 1.96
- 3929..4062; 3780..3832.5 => 1.55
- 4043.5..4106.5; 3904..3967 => 1.65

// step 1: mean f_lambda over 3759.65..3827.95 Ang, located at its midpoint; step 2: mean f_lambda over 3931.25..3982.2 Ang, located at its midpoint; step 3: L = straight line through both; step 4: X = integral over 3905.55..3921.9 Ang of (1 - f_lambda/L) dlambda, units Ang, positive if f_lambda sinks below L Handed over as -3.6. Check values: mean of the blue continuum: 11.6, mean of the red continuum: 11.5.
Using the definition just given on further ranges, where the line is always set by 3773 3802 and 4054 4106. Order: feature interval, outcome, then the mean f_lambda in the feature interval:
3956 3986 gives 7.2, 12.2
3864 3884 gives 2.4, 12.2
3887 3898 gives 1.2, 12.8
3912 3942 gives 8.2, 11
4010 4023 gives -2.7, 20.6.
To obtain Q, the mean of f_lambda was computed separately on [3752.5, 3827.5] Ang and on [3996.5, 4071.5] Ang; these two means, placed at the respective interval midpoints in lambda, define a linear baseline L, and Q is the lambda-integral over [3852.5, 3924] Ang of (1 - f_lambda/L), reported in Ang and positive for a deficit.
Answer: 9.1 Ang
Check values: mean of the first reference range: 11.6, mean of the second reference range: 19.2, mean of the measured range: 12.8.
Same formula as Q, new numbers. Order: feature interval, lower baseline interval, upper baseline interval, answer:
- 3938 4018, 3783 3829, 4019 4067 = 9.6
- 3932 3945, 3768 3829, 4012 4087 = 5.5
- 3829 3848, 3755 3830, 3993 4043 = 5.5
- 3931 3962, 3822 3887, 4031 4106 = 5.5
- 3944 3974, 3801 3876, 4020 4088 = 6.9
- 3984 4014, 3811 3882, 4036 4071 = -2.7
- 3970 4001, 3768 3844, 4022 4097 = 2.2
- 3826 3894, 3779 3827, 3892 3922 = 8.7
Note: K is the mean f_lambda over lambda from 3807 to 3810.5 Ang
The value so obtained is 13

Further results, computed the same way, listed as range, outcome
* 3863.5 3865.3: 12.9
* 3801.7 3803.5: 11.5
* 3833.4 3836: 8.17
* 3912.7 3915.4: 14.9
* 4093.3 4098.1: 17.5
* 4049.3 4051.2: 19.1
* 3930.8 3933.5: 6.93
